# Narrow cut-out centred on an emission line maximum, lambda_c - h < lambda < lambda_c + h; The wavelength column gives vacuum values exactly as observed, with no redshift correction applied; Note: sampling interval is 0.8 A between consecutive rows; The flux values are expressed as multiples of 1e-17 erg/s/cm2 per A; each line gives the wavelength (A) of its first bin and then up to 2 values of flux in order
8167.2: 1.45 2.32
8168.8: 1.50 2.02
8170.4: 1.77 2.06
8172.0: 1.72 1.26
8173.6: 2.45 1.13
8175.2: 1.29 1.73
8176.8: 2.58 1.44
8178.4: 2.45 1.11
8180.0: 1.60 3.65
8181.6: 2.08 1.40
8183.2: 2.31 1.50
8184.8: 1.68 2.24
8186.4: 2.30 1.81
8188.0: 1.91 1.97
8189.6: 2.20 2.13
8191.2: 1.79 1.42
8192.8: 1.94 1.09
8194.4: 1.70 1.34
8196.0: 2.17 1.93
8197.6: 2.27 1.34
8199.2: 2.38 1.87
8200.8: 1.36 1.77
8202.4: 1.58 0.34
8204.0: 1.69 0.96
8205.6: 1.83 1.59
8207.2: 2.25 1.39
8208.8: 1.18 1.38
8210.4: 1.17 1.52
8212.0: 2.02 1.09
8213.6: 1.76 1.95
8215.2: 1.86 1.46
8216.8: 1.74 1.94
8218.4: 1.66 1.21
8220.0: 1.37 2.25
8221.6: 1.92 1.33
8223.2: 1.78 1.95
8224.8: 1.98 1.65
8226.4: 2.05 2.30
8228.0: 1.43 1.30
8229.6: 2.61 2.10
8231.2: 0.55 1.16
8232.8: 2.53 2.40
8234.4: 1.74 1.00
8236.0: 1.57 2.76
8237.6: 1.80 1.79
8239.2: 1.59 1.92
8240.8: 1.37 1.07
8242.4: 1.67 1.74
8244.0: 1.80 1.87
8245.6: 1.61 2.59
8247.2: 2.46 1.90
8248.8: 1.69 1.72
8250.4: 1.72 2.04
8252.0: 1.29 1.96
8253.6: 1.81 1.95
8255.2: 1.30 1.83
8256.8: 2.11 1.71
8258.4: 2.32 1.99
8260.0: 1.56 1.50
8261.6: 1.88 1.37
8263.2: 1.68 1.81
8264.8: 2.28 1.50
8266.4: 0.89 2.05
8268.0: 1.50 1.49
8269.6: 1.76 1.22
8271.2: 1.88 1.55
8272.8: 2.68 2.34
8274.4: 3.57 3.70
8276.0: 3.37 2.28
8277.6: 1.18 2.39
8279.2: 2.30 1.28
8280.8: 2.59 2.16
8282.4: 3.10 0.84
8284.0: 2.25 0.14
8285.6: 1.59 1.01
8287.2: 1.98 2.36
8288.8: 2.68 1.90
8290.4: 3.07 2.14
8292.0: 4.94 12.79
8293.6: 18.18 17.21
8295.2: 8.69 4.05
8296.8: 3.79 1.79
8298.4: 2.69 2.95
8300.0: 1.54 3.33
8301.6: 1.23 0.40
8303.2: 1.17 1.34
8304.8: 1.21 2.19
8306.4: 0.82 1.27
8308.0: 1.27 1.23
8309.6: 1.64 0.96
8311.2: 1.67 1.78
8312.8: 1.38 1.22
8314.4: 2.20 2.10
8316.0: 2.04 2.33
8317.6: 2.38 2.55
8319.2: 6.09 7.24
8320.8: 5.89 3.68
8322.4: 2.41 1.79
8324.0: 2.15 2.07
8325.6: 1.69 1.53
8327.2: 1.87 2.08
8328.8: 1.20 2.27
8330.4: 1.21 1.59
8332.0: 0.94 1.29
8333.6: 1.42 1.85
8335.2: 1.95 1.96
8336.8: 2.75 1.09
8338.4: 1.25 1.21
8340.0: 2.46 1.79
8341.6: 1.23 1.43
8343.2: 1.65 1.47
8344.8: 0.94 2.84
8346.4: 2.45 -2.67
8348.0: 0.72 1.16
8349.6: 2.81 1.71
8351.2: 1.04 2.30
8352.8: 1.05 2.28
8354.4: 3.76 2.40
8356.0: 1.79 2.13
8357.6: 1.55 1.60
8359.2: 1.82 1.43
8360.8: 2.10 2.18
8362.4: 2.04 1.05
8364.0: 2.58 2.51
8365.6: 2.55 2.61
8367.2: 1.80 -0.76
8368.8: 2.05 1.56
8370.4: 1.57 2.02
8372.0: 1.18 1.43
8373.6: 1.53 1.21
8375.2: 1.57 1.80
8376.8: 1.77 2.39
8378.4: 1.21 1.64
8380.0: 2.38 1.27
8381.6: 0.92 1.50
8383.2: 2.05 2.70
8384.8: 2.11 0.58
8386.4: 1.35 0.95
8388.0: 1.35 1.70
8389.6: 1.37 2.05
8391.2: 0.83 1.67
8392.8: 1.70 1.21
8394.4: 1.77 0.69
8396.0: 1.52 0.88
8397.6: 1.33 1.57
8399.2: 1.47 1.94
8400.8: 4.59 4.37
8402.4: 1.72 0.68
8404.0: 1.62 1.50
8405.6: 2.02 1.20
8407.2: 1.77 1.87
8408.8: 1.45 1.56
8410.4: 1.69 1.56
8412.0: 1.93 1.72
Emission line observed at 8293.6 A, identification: H-alpha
